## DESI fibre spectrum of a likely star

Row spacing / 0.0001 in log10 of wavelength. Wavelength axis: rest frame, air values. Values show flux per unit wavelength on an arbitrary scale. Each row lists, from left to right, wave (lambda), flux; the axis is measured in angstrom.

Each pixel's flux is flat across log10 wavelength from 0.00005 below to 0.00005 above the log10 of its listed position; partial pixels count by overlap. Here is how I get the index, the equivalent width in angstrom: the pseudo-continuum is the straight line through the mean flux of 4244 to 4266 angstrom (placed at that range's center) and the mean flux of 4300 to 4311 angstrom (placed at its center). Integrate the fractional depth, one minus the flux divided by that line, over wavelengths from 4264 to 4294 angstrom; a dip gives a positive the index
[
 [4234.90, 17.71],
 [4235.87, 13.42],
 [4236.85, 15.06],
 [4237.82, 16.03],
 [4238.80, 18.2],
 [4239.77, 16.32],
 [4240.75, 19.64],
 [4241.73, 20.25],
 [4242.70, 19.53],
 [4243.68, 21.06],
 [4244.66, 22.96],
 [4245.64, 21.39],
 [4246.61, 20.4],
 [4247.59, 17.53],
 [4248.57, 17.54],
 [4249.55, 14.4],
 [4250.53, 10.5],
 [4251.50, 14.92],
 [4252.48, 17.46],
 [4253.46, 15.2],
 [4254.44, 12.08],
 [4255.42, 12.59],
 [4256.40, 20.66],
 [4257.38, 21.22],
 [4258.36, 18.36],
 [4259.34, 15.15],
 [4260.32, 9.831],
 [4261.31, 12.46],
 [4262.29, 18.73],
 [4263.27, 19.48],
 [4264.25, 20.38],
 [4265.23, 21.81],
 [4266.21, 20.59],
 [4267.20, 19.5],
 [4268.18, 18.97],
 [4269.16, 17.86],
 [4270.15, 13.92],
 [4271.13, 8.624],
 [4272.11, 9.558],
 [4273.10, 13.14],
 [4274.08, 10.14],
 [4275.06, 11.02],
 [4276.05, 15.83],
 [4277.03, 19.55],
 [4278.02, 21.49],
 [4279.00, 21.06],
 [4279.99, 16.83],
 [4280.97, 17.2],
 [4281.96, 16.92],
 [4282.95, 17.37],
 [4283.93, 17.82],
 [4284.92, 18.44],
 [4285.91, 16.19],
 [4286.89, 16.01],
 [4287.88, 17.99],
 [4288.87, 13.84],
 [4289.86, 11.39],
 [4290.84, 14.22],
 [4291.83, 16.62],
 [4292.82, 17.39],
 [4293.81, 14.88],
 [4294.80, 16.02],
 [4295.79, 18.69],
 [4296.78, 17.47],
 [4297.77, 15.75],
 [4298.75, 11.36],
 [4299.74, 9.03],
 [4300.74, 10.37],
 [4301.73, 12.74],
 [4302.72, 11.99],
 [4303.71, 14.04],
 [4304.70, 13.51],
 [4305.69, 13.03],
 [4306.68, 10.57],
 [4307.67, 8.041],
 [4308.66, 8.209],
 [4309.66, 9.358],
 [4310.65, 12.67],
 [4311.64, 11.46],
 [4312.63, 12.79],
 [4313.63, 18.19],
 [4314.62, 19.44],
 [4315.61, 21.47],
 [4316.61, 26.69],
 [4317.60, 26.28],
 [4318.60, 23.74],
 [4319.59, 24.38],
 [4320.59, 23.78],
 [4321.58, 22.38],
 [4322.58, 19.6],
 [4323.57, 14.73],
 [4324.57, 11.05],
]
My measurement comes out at -4.27 angstrom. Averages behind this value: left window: 17.1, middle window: 16.3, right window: 11.2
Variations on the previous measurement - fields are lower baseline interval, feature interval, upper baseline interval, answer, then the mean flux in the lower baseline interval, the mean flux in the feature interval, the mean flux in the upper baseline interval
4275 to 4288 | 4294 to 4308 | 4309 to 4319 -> 3.7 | 17.6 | 13.1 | 18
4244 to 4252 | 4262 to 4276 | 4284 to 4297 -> 0.8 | 17.5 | 15.9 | 16.1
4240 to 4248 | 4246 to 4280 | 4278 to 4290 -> 4.5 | 20.2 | 16.3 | 17.1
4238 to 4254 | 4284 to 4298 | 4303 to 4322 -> 0.8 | 17.9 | 16.1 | 16.8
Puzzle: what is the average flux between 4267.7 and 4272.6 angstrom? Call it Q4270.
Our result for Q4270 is 13.8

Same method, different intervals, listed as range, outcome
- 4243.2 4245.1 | 22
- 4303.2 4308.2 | 11.8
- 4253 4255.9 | 13.3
